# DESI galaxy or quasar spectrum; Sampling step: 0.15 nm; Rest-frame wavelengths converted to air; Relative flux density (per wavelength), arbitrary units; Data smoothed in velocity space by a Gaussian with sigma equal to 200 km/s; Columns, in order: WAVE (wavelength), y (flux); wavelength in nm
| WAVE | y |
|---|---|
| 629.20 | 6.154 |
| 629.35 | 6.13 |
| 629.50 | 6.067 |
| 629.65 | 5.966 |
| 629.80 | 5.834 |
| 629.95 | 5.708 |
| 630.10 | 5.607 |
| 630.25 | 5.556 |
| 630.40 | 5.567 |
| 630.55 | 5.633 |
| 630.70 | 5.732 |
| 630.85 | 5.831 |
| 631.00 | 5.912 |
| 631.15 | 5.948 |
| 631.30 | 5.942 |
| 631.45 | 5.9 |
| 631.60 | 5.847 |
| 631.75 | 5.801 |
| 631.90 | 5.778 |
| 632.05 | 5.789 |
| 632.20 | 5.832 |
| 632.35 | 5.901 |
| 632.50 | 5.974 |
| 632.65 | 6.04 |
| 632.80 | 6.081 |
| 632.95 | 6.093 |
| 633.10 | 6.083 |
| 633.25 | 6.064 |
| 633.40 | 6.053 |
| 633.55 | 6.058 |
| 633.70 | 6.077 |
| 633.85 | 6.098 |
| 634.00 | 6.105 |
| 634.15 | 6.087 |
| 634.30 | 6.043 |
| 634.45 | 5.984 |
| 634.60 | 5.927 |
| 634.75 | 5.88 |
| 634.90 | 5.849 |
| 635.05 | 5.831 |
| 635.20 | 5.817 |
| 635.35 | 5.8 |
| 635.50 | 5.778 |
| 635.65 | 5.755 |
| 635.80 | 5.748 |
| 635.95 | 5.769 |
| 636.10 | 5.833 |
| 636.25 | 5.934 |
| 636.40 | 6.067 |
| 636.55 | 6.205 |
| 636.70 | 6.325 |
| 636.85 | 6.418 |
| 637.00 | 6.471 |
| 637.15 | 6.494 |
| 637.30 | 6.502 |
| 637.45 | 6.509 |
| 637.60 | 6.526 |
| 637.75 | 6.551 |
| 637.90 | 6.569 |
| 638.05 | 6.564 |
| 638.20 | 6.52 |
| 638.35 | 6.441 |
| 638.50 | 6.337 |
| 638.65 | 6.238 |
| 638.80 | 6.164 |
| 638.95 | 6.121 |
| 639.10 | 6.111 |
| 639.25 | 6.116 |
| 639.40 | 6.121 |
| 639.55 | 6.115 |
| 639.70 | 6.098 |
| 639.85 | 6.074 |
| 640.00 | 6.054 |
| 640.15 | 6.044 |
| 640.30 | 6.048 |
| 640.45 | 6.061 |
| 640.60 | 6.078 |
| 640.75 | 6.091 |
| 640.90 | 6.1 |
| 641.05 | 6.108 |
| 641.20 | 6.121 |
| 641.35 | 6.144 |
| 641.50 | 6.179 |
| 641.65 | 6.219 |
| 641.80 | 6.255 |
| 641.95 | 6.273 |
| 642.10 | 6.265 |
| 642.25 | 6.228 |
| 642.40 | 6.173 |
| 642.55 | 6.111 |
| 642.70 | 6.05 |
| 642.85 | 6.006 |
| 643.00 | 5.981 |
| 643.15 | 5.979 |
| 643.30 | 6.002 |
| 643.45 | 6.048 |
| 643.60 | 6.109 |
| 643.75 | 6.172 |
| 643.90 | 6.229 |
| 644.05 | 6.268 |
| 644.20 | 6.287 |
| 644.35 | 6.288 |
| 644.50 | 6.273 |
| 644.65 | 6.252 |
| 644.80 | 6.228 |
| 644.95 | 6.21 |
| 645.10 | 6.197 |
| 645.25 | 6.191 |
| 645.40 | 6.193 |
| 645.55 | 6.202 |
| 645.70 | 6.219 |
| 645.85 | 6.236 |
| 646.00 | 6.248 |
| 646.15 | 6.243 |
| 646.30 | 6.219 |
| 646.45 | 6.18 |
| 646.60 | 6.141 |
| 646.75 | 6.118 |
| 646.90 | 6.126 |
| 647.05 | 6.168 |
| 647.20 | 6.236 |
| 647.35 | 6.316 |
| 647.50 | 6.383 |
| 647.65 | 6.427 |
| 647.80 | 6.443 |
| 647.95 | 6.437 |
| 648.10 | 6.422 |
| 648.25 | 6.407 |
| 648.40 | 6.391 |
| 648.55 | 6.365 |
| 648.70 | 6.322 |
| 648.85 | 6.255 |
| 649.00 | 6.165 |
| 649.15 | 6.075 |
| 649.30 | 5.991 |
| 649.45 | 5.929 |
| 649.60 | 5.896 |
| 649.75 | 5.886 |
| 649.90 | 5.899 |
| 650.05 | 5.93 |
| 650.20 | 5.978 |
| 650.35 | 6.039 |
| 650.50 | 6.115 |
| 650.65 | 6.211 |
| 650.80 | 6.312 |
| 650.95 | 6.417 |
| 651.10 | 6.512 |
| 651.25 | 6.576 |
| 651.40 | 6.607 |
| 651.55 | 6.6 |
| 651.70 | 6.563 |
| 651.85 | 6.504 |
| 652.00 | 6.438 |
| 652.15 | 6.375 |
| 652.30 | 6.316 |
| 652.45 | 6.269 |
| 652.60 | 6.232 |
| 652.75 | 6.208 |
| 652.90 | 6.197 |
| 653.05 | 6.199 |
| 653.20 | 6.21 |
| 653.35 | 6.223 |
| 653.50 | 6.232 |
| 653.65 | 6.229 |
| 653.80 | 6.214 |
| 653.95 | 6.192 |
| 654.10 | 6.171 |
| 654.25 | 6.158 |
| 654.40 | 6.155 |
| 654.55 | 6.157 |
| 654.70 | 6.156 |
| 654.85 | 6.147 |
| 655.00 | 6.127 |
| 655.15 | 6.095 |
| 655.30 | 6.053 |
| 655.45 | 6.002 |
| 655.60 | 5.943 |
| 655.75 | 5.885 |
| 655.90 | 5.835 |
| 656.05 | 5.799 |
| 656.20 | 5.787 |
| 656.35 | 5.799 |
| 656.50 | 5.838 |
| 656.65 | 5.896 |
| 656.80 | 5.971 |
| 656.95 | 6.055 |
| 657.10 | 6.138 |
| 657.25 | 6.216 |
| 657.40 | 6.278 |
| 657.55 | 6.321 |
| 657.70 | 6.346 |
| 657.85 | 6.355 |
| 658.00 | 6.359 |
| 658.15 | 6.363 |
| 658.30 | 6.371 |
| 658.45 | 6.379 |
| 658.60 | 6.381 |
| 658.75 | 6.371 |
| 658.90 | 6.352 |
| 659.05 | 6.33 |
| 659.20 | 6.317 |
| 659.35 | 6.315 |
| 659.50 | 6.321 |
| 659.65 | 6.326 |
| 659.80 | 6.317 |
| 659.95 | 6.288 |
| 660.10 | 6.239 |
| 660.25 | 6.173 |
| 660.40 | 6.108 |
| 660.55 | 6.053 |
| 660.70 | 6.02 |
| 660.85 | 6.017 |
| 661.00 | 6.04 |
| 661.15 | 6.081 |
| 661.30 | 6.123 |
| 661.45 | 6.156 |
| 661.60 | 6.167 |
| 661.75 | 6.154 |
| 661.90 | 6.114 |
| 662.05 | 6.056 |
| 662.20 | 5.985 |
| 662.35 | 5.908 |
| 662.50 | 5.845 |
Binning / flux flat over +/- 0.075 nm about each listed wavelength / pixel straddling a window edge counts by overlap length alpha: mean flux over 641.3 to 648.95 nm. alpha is 6.22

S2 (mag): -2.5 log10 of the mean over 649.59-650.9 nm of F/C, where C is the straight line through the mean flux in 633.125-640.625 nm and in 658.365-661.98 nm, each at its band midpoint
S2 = 0.024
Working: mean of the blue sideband 6.13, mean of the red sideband 6.21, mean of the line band 6.04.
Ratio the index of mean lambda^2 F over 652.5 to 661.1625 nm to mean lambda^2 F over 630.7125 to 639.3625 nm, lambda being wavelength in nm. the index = 1.08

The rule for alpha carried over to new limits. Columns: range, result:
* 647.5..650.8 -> 6.18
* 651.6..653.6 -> 6.31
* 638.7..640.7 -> 6.09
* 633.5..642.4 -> 6.14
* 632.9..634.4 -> 6.07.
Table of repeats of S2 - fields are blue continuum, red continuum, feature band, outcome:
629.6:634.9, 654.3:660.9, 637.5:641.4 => -0.04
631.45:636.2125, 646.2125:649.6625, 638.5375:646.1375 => -0.01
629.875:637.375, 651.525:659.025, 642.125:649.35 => -0.02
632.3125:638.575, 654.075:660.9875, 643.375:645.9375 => -0.01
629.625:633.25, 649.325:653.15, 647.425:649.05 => -0.03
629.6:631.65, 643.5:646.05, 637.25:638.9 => -0.07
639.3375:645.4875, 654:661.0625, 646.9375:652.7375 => -0.02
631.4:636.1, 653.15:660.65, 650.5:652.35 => -0.06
